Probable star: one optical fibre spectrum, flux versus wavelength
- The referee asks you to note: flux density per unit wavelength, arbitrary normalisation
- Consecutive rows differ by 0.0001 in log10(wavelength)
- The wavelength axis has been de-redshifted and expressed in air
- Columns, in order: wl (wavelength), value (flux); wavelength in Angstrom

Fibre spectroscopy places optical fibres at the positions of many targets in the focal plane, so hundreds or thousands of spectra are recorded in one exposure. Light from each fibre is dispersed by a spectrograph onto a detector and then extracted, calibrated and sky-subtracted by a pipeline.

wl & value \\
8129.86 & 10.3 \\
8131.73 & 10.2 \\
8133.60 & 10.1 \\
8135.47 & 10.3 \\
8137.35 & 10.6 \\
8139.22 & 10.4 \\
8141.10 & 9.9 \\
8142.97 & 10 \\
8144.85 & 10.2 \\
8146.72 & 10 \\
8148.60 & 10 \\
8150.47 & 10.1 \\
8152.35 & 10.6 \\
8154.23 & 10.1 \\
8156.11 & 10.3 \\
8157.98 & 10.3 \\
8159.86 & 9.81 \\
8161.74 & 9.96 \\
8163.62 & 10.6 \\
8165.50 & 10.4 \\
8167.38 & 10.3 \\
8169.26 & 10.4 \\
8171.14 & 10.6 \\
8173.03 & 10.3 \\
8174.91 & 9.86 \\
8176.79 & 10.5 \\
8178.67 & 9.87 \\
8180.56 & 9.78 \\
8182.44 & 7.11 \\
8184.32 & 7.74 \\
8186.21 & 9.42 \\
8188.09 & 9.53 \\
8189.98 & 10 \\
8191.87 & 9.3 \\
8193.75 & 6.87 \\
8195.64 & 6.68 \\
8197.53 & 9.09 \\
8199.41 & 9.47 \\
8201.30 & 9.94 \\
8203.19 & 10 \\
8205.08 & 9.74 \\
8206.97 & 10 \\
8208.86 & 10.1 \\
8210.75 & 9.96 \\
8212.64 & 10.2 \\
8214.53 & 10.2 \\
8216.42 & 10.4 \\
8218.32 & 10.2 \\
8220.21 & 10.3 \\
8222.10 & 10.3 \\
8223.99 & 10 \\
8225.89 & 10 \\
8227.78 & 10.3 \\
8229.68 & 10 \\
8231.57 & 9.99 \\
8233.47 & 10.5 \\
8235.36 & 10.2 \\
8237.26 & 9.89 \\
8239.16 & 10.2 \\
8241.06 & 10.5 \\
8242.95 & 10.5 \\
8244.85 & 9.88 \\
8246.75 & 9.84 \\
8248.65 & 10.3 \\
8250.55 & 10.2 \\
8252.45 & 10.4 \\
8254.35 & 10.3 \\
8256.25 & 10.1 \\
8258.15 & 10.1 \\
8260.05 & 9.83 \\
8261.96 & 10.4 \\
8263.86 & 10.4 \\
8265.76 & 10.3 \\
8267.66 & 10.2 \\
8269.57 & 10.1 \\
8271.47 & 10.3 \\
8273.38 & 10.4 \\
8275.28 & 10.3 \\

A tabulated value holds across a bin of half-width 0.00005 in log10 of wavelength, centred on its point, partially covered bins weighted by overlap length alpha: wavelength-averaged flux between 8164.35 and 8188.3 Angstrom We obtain 9.69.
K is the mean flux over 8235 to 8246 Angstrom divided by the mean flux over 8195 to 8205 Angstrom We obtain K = 1.11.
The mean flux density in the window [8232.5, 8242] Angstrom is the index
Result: 10.2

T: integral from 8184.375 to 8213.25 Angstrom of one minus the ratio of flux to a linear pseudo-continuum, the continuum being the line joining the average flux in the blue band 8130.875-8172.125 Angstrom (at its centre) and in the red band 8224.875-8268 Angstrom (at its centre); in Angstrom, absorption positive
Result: 2.6 Angstrom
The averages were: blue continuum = 10.2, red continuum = 10.2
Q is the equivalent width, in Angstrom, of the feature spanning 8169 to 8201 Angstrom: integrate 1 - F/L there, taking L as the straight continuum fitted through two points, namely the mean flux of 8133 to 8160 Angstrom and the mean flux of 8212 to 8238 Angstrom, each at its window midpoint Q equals 3.1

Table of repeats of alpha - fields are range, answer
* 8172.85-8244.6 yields 9.71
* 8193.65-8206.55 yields 9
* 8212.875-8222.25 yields 10.3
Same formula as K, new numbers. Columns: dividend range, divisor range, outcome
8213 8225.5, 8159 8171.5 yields 0.99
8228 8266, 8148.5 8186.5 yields 1.03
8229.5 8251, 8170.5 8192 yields 1.07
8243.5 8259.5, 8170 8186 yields 1.07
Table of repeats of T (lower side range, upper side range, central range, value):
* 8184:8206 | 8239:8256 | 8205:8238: -1.76 Angstrom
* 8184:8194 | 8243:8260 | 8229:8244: -0.54 Angstrom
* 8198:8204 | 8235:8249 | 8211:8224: -0.42 Angstrom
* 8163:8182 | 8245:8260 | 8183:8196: 2.07 Angstrom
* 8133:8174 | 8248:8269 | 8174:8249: 3.81 Angstrom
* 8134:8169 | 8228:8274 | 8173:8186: 1.23 Angstrom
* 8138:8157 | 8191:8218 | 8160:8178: -0.73 Angstrom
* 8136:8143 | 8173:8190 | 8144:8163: -0.38 Angstrom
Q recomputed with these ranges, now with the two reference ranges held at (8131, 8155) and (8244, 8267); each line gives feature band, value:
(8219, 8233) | 0.1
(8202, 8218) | 0.2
